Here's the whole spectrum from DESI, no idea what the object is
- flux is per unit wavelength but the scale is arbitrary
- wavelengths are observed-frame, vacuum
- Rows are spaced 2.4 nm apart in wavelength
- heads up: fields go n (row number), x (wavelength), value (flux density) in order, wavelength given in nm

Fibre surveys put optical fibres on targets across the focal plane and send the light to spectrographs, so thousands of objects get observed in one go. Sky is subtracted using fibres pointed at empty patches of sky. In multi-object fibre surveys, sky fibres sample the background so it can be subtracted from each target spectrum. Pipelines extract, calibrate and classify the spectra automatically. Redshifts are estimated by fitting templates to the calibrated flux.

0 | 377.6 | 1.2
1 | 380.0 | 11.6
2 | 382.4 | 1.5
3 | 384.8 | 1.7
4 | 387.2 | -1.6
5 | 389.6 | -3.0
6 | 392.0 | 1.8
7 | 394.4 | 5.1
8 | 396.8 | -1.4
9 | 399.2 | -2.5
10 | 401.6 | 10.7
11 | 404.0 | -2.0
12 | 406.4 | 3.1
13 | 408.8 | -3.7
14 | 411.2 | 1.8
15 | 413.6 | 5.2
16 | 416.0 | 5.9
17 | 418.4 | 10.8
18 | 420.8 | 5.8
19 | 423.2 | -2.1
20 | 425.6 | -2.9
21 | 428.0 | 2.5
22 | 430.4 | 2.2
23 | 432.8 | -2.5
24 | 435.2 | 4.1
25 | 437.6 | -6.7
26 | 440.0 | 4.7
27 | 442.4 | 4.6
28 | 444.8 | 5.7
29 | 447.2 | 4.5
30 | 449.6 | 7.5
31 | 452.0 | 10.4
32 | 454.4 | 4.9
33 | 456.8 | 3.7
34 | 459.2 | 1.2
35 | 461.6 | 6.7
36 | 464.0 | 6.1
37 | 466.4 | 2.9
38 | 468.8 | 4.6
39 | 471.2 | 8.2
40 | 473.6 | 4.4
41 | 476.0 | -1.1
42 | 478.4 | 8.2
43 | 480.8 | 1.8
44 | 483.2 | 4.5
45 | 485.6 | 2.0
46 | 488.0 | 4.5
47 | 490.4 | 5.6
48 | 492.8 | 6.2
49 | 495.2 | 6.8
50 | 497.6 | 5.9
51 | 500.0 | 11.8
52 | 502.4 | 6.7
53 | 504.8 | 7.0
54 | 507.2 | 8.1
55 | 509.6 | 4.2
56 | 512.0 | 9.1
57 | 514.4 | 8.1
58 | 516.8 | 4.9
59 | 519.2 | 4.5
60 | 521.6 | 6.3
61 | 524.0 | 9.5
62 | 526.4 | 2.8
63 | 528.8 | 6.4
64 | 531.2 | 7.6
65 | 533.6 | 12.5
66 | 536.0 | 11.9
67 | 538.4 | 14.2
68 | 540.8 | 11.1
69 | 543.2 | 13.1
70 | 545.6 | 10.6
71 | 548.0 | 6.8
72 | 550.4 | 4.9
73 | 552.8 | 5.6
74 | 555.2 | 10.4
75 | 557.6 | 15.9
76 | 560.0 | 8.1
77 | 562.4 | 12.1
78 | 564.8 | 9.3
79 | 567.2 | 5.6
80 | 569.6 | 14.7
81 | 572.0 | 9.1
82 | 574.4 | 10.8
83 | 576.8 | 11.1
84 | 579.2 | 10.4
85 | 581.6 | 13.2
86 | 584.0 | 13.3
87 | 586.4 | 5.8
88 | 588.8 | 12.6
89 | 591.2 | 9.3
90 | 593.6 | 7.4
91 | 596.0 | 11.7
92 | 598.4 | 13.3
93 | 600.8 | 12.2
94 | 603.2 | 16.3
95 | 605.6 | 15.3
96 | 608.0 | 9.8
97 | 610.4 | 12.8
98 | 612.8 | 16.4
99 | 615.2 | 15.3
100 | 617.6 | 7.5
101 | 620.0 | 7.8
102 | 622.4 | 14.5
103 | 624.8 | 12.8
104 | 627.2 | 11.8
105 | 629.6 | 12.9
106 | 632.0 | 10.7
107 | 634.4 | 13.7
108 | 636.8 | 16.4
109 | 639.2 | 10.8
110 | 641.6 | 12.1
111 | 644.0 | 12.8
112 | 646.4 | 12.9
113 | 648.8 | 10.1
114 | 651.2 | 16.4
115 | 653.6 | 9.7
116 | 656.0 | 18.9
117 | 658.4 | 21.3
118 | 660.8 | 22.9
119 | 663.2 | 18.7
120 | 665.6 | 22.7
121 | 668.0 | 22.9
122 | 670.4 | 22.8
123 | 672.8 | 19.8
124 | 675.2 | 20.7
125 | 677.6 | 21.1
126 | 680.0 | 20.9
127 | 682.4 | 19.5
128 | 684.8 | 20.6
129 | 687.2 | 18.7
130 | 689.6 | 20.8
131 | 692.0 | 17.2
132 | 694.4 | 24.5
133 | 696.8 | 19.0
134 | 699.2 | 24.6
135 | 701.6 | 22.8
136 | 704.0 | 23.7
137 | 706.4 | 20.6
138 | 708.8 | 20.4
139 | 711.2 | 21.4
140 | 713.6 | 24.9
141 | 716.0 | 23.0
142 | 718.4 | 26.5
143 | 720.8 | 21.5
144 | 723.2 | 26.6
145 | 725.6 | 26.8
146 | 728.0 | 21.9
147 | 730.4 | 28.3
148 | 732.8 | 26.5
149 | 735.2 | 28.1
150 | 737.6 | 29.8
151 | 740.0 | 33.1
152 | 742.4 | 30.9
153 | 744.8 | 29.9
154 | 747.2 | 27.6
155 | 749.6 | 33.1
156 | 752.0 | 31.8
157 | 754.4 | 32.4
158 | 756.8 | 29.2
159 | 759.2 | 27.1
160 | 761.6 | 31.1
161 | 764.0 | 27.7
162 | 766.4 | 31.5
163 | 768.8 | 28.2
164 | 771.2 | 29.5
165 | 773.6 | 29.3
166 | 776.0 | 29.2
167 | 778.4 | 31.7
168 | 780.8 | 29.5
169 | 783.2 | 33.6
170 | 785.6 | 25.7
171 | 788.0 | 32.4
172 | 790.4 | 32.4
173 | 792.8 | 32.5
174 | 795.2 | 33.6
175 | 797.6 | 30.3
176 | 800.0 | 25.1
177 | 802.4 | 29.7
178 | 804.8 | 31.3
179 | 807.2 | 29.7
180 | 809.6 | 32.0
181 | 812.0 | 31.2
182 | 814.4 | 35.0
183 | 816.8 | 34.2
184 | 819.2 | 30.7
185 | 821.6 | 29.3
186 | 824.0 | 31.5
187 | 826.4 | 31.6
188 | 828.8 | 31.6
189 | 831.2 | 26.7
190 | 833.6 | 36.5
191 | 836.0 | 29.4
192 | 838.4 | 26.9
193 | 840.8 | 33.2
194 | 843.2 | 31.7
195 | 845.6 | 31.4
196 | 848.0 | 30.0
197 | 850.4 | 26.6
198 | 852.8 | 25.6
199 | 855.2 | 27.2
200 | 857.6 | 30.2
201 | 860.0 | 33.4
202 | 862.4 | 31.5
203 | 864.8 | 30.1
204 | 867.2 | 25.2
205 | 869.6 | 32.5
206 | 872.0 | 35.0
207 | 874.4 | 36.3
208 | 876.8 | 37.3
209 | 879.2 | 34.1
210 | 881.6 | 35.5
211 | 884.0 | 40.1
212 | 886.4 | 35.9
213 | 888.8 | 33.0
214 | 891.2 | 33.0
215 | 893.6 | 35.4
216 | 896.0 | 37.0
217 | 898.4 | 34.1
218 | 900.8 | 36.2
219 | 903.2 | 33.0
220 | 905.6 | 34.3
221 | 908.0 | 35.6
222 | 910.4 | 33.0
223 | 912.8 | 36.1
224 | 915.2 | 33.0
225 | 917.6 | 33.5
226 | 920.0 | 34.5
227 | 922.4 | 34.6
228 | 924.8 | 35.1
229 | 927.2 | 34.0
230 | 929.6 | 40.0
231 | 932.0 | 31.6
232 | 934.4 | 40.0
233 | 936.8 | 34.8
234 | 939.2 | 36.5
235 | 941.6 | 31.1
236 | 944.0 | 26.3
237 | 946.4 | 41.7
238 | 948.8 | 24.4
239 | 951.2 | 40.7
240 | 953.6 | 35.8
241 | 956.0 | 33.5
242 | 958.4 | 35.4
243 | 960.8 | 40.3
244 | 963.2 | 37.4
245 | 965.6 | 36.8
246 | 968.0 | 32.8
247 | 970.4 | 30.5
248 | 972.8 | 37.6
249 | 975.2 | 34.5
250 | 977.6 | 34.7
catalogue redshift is 0.65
